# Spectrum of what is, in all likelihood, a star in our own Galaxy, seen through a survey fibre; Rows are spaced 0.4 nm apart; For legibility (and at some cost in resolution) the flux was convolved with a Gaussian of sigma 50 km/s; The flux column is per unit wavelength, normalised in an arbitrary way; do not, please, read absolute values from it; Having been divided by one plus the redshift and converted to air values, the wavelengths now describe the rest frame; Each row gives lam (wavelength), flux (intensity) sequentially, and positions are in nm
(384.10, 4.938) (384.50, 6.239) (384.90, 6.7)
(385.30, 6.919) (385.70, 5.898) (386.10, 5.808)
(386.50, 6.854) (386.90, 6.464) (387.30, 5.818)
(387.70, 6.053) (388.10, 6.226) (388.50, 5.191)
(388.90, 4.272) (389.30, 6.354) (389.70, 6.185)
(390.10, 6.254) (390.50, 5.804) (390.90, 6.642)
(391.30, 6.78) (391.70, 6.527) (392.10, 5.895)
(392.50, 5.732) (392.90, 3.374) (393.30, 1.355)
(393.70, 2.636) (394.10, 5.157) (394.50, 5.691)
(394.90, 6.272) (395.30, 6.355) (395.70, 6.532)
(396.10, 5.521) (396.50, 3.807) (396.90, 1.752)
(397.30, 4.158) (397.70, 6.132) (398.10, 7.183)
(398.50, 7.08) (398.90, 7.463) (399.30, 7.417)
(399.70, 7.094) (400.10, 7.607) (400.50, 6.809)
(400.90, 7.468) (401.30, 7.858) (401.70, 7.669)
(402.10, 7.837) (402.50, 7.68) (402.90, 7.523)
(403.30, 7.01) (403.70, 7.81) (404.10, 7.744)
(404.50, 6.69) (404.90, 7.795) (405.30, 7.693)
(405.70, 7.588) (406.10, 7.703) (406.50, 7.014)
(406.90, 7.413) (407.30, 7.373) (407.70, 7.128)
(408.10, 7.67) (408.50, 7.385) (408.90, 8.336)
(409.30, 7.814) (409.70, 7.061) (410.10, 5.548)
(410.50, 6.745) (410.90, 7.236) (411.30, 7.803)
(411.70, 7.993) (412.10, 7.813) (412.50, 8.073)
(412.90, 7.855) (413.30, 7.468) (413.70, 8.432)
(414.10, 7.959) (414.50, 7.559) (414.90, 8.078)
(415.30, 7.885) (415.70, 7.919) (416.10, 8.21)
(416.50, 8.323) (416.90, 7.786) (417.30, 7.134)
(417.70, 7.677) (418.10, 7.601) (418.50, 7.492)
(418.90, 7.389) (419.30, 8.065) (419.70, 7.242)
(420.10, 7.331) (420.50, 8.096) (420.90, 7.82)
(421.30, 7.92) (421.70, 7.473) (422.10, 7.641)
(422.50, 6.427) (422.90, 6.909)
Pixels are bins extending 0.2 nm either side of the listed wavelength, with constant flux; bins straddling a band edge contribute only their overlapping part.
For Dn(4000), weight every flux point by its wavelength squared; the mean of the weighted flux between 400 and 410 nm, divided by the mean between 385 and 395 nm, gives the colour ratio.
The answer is 1.44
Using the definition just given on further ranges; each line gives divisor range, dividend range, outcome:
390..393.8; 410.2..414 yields 1.65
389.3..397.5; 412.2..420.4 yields 1.69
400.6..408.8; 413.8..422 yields 1.10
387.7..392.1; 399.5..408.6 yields 1.33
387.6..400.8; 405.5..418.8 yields 1.46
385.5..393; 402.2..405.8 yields 1.36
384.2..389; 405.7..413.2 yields 1.38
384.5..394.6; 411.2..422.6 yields 1.58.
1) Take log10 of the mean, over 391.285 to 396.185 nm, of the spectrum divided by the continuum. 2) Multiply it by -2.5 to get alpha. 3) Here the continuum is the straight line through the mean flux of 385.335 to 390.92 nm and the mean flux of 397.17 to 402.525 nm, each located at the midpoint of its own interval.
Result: 0.26 mag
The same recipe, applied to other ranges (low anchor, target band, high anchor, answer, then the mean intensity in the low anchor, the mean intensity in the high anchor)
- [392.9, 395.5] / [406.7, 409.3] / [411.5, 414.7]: -0.09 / 4.49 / 7.89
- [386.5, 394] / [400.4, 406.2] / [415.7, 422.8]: -0.17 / 5.45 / 7.62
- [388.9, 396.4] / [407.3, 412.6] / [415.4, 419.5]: -0.05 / 5.45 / 7.76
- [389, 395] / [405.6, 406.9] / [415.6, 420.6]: -0.12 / 5.34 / 7.7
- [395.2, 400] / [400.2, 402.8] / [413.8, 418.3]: -0.19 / 5.9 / 7.84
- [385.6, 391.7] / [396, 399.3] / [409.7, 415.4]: 0.20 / 6.06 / 7.58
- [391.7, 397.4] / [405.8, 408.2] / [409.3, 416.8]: -0.11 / 4.66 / 7.67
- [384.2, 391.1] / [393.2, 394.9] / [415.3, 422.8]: 0.47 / 6.08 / 7.64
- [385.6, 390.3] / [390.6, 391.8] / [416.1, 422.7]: -0.08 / 5.95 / 7.61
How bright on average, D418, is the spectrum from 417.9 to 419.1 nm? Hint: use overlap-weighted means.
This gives 7.49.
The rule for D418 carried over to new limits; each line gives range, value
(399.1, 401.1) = 7.28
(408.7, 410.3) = 7.19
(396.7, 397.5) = 2.96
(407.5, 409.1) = 7.63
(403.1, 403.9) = 7.41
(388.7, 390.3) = 5.77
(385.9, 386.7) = 6.33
